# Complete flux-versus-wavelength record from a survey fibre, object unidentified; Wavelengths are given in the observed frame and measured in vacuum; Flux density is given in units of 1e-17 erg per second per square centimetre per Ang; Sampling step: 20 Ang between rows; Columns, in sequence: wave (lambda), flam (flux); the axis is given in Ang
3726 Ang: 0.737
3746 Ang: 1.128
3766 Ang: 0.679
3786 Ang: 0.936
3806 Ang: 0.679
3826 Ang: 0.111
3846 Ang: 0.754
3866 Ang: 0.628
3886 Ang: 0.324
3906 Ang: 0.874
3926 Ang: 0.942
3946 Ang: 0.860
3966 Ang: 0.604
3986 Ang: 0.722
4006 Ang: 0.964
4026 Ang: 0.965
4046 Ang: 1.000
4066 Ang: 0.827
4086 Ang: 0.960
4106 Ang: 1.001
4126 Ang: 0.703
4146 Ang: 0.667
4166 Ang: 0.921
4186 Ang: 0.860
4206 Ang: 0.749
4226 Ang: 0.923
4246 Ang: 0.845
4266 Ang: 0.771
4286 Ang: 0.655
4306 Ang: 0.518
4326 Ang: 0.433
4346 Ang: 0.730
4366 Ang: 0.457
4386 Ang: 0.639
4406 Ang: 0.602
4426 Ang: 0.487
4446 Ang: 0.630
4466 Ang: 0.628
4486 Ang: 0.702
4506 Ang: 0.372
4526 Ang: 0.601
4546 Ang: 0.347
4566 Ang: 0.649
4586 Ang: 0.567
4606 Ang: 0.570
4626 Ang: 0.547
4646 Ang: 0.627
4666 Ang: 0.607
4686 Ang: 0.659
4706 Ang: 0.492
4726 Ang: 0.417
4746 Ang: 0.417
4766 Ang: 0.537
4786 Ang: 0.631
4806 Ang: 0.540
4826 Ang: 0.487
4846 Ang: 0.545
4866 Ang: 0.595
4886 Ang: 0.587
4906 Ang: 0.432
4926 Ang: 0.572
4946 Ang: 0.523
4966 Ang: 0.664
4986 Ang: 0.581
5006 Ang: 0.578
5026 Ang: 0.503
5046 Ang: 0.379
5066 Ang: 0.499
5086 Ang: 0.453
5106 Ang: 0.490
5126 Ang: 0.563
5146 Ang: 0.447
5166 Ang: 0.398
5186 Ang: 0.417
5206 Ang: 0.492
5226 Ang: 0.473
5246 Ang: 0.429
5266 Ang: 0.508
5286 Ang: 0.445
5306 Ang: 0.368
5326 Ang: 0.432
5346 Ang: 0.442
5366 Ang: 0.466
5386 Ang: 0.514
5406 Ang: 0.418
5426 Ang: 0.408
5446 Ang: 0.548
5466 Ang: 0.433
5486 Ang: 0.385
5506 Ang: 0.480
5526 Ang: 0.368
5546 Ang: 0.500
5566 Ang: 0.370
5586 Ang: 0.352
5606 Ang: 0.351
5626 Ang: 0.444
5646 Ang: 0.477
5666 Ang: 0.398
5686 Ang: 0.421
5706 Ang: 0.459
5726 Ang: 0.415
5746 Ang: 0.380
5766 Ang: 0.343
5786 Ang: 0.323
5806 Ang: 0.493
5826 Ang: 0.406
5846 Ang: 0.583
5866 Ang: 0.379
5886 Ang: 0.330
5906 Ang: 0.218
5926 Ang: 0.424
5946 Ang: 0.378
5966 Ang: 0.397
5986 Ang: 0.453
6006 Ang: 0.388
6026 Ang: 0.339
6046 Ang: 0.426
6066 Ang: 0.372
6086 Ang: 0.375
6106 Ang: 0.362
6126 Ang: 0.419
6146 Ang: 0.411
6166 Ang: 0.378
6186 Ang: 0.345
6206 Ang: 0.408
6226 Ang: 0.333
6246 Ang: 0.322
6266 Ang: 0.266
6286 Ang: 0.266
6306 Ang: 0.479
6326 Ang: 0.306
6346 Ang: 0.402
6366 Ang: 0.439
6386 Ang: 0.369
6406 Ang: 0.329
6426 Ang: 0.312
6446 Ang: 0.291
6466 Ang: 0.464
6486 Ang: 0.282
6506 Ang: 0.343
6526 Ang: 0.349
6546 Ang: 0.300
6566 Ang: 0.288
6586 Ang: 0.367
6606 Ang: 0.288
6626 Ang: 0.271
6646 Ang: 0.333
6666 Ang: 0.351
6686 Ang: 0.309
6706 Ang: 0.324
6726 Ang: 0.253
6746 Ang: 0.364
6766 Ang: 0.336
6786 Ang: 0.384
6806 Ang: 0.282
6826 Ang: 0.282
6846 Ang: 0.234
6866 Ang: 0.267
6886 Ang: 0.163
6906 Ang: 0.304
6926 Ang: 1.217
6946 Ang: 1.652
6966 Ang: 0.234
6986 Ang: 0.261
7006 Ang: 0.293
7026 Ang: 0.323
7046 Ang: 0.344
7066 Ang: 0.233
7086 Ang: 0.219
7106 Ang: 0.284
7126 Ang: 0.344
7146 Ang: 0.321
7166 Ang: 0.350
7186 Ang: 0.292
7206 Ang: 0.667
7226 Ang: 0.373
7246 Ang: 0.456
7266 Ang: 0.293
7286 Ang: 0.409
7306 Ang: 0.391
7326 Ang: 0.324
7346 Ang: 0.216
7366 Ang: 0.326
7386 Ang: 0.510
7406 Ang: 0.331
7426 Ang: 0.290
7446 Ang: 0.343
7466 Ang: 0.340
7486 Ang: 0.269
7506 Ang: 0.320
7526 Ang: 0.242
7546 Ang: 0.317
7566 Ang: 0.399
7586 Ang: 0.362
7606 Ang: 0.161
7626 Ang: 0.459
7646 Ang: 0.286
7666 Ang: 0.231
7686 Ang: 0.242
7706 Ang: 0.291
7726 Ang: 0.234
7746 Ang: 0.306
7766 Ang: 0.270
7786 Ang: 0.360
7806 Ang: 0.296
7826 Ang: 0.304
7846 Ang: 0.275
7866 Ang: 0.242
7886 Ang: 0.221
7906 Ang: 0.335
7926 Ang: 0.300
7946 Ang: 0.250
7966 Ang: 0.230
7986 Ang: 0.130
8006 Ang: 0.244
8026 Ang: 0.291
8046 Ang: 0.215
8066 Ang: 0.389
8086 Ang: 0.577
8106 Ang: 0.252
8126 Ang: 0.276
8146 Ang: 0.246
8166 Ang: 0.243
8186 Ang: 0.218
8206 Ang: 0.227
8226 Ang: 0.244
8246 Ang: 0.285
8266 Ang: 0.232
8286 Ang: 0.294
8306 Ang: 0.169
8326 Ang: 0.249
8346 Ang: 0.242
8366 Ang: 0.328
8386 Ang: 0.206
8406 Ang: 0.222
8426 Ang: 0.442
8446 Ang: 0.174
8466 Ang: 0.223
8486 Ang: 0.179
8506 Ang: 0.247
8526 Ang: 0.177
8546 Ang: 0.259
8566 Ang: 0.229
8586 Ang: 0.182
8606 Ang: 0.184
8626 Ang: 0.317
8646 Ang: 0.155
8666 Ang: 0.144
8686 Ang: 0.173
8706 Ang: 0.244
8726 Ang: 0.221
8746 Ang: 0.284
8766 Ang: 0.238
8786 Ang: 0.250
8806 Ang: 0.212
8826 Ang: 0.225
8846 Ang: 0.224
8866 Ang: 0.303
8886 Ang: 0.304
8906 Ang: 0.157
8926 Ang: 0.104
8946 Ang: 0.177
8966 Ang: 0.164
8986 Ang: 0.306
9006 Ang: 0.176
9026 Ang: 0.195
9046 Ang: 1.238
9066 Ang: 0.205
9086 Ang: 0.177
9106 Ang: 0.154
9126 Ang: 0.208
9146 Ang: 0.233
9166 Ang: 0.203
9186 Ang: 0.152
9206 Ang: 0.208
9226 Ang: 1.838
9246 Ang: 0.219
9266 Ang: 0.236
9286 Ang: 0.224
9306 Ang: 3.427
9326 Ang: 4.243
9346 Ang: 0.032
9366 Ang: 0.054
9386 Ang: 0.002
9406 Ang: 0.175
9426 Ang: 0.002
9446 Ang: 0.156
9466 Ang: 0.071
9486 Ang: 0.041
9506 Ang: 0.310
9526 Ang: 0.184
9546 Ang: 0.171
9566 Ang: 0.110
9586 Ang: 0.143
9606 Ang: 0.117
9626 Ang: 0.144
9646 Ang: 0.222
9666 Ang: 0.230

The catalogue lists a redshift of 0.86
